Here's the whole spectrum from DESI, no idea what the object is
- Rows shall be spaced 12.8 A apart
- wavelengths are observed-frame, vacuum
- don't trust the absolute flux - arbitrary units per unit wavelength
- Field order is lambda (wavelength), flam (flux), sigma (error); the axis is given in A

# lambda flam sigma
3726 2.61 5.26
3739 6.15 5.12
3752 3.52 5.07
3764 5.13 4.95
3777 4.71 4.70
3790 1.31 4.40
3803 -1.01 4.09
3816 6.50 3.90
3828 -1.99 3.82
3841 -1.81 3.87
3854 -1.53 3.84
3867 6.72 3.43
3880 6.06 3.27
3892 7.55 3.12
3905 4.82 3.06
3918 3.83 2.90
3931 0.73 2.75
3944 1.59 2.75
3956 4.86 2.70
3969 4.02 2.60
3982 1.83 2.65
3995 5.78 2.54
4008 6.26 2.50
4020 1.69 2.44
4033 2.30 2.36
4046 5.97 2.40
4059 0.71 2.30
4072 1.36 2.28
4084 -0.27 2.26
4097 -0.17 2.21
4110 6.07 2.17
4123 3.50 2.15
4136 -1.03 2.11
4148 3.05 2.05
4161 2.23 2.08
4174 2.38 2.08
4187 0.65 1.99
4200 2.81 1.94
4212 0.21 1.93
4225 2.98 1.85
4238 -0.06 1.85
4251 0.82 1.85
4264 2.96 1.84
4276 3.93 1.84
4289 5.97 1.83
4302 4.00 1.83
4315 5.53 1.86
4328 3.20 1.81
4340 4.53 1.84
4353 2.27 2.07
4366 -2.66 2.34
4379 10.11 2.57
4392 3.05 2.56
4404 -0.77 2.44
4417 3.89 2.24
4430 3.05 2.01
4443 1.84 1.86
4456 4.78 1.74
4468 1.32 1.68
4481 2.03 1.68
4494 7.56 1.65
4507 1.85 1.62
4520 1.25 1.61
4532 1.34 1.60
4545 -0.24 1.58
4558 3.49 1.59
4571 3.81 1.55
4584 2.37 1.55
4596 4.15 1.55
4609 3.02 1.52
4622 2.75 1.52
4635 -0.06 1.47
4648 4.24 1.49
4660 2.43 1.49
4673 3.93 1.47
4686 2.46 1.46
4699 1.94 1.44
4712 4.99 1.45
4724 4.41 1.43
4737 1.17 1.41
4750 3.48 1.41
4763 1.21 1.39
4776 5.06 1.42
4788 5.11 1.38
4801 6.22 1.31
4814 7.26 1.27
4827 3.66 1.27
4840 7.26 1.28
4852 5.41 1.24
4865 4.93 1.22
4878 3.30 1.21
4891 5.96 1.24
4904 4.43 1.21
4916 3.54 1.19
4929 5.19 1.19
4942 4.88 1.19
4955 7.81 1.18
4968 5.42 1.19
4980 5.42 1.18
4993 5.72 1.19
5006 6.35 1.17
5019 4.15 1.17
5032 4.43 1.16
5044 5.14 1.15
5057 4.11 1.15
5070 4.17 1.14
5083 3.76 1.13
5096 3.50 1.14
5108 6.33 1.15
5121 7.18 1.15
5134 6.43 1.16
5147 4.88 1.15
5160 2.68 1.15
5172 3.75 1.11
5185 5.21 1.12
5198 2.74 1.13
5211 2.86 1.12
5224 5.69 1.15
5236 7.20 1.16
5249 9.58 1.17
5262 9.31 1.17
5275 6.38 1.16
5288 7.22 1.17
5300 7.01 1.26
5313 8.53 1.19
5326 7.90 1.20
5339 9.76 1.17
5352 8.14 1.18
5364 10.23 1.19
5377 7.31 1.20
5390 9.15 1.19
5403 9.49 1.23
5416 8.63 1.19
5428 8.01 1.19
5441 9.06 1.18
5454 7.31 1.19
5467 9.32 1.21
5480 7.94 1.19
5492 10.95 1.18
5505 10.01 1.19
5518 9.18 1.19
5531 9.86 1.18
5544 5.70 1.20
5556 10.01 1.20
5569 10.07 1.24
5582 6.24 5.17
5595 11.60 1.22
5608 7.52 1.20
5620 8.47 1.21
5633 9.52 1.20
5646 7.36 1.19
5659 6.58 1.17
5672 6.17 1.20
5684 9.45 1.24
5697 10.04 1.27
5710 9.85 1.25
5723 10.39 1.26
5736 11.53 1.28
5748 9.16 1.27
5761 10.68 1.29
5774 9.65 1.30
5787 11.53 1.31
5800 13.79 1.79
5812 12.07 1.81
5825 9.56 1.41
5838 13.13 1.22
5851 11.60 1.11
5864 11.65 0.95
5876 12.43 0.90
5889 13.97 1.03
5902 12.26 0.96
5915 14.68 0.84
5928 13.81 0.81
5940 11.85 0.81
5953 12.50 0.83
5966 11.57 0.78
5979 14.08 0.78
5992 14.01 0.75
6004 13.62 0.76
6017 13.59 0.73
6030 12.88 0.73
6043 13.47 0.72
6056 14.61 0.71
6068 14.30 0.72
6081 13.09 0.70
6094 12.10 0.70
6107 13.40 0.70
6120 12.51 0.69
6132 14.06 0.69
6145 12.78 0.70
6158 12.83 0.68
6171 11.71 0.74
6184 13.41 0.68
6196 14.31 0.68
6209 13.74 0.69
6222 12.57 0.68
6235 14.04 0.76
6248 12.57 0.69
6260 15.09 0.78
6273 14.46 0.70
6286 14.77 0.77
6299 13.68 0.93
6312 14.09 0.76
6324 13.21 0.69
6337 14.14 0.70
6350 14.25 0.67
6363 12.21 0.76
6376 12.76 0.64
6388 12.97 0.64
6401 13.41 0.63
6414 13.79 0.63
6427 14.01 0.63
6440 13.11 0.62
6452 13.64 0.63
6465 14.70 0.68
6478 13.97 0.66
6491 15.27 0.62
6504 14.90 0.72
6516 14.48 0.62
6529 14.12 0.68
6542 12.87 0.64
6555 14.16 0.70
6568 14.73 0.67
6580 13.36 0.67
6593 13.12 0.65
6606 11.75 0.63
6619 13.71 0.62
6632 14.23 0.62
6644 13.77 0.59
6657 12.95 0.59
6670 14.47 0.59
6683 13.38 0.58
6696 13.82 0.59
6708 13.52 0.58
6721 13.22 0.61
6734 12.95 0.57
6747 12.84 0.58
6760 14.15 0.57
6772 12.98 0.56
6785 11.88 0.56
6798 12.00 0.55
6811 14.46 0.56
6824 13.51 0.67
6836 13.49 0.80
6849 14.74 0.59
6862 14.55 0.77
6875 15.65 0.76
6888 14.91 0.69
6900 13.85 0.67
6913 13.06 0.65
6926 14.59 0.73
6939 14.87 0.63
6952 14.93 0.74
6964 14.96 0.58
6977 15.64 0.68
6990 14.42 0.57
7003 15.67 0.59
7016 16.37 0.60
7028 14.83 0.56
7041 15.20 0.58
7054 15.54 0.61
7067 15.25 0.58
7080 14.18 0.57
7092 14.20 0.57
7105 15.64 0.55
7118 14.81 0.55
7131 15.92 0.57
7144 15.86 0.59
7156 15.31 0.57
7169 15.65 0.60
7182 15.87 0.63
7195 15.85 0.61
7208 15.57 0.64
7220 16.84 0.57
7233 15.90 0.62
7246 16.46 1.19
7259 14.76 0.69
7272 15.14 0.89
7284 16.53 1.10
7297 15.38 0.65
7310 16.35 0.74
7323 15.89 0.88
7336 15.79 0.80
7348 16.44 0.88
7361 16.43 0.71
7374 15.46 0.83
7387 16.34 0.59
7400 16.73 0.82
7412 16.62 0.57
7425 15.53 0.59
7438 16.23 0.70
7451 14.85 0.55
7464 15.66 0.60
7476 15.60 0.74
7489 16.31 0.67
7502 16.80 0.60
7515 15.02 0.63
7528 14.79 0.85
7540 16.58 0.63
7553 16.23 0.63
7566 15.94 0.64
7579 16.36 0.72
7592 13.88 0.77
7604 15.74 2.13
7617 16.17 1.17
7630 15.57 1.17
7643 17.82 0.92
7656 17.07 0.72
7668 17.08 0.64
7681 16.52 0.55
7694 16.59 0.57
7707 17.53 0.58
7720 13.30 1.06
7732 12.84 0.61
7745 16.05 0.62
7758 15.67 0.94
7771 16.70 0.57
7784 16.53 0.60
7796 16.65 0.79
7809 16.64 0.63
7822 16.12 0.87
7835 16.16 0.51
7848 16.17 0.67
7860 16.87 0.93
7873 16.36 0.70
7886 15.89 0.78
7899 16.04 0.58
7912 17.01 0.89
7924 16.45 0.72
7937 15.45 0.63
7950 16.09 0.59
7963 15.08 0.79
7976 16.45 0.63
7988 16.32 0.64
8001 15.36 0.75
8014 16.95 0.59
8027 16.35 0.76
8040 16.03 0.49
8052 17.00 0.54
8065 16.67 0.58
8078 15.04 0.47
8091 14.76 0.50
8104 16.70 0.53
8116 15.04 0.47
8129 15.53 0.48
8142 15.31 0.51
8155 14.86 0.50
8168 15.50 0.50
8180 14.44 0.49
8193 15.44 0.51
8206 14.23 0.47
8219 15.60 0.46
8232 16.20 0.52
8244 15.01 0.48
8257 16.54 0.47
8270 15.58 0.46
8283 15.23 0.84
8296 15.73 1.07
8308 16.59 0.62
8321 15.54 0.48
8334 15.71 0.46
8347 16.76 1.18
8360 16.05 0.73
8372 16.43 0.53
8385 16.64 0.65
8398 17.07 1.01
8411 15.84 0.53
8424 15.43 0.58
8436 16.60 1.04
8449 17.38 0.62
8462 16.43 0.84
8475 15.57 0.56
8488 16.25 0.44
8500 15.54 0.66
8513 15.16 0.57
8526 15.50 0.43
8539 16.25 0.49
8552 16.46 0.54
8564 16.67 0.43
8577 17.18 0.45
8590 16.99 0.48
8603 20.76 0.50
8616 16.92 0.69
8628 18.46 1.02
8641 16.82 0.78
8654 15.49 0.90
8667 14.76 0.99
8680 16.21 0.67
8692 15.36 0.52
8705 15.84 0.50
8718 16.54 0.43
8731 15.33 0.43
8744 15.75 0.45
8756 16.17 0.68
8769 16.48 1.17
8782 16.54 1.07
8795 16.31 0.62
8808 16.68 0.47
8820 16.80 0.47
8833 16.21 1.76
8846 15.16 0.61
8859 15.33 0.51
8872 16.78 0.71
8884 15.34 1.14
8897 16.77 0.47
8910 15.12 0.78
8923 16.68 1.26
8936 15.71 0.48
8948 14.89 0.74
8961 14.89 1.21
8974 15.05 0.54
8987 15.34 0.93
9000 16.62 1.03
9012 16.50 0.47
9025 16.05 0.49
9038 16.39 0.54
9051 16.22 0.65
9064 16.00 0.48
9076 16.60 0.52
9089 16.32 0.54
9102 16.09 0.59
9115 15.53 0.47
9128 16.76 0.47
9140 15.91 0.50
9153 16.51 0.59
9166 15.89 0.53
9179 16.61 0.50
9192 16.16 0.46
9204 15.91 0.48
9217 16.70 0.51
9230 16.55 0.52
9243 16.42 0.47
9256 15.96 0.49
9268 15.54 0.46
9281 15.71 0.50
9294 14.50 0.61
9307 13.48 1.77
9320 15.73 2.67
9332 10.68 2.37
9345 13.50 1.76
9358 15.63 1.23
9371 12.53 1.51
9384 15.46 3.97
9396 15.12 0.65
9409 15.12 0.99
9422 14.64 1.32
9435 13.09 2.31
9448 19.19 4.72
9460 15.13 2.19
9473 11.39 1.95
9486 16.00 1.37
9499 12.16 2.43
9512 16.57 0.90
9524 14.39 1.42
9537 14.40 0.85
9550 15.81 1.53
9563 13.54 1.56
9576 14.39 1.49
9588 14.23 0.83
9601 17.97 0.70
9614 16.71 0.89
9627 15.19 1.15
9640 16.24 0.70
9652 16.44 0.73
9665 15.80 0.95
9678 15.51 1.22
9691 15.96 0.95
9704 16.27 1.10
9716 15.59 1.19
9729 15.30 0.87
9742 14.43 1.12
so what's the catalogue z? 0.31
